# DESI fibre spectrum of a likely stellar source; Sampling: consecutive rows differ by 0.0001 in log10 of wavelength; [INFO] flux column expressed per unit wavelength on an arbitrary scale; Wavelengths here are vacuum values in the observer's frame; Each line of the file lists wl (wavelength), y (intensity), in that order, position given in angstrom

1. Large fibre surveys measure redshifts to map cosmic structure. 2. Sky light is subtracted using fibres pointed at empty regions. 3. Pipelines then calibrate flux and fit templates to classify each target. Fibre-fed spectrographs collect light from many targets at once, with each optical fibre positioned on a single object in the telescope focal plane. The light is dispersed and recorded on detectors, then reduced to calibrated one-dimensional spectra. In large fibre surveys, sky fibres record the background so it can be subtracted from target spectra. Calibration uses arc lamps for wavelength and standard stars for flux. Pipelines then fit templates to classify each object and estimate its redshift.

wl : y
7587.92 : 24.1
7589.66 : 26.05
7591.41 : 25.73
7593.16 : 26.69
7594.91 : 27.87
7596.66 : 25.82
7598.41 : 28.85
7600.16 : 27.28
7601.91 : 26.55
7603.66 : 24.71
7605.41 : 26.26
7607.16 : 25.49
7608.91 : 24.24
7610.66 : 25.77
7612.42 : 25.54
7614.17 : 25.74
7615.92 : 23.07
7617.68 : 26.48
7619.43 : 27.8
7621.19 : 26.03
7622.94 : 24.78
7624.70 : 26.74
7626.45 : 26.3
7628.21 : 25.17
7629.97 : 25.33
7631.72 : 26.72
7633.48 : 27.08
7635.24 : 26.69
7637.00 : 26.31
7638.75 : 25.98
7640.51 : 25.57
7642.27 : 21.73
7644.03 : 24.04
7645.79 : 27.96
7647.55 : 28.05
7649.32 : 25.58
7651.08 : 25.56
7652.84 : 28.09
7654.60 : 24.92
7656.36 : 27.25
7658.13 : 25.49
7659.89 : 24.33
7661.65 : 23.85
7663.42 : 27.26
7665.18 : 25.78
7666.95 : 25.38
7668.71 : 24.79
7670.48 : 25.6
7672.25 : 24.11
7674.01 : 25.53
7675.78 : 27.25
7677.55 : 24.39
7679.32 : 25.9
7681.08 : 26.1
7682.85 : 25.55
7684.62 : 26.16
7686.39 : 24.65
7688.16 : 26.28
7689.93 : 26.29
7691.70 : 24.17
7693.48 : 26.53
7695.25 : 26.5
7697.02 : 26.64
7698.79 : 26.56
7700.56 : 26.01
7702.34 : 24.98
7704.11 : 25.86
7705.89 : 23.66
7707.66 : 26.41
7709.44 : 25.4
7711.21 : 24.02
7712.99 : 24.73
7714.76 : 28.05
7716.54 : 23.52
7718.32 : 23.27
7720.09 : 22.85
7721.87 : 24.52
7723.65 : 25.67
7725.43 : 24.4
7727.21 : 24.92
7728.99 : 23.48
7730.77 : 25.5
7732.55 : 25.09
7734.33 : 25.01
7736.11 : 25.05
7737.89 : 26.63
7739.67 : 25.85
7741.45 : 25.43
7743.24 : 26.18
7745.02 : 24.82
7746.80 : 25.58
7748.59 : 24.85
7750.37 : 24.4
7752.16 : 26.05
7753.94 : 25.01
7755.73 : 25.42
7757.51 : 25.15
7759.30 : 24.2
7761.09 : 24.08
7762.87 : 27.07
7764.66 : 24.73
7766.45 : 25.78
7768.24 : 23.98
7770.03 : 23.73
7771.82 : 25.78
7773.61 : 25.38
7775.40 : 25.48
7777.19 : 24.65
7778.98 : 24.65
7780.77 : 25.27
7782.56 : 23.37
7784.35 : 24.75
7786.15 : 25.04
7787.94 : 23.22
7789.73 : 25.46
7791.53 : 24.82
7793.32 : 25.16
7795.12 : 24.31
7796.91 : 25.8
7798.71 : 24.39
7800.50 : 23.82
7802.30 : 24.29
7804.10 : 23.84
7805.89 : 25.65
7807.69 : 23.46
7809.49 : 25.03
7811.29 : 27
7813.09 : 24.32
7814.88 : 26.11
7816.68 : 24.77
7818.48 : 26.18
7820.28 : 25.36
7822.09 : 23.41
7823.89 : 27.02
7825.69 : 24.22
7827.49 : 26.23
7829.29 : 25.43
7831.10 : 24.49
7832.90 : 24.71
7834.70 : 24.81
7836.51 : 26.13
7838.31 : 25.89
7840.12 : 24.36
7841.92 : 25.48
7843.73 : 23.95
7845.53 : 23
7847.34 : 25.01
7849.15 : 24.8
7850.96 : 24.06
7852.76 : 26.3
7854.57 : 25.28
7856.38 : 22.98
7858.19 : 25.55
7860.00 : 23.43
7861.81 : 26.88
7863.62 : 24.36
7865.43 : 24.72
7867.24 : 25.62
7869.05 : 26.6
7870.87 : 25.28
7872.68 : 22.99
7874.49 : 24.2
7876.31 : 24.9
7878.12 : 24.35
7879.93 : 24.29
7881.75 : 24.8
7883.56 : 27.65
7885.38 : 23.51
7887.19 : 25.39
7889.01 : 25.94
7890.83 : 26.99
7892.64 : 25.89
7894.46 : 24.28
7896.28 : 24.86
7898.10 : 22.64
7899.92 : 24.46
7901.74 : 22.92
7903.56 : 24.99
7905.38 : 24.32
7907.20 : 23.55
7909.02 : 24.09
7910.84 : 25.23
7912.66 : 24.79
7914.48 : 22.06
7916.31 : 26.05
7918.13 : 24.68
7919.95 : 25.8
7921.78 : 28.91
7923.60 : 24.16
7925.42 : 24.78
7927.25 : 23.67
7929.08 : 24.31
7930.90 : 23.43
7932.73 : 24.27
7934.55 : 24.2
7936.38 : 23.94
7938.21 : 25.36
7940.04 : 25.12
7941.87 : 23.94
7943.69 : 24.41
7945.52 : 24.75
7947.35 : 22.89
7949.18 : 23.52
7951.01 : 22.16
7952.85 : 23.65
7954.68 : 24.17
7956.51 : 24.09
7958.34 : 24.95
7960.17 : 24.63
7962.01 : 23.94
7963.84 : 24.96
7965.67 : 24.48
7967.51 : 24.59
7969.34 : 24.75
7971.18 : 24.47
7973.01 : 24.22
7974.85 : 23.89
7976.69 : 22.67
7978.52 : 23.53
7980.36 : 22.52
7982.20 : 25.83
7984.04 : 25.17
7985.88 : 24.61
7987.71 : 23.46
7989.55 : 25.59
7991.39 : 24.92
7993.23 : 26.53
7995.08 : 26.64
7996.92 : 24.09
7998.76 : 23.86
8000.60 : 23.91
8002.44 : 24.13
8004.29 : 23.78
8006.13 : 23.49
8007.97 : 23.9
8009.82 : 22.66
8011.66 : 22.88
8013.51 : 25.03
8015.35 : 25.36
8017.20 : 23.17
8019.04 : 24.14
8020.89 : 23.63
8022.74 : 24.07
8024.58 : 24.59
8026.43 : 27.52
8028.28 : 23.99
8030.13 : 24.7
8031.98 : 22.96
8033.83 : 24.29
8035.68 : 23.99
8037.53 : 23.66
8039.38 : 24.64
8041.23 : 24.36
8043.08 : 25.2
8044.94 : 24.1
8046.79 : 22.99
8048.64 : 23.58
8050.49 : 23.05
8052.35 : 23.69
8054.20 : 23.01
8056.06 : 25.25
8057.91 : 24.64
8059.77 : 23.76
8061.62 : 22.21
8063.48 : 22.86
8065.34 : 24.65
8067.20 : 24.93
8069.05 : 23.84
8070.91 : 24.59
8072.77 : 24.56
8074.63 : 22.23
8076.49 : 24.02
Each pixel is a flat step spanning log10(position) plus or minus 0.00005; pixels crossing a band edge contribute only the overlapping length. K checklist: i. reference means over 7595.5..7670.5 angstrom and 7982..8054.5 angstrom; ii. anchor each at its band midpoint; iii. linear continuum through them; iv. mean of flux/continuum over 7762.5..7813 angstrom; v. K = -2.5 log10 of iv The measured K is 0.018 mag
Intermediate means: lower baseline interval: 25.9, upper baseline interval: 24.3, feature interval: 24.8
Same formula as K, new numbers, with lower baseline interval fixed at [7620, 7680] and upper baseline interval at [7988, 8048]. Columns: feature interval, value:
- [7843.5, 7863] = 0.01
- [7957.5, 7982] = 0.02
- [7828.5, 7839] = -0.01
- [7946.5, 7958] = 0.05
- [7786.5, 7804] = 0.03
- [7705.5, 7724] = 0.03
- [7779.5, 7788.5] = 0.04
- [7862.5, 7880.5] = 0.01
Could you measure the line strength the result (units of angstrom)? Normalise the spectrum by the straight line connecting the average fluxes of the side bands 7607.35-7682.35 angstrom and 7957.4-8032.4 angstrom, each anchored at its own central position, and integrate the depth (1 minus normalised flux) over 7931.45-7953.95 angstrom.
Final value 0.5 angstrom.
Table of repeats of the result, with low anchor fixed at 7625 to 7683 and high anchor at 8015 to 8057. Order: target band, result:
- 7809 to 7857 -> -0.1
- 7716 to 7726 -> 0.6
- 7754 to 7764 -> 0.1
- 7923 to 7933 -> 0.2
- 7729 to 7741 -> 0.0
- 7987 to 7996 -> -0.4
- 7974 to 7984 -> 0.2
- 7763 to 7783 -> 0.3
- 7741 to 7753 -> 0.0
